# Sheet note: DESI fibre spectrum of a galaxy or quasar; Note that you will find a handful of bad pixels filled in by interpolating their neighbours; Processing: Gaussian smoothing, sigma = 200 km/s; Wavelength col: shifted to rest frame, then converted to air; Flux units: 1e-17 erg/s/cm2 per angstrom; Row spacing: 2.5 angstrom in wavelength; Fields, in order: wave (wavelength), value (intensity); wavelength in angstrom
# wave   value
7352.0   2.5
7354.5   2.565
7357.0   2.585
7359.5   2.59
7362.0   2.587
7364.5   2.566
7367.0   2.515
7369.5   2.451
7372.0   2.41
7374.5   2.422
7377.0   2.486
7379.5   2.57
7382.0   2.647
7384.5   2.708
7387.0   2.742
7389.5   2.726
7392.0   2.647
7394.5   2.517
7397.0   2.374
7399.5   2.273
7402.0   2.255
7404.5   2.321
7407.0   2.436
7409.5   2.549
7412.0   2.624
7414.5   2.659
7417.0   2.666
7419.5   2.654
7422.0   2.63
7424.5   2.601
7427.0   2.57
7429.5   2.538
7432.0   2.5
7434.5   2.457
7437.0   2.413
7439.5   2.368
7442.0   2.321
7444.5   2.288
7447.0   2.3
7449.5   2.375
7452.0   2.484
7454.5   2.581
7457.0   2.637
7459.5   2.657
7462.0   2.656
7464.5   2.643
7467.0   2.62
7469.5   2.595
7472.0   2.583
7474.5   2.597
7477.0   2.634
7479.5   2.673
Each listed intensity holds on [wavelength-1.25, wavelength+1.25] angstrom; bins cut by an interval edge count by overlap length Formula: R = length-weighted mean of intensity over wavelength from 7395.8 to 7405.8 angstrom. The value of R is 2.31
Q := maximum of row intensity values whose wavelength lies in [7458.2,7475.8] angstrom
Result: 2.657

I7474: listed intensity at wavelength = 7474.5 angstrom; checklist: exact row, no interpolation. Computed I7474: 2.597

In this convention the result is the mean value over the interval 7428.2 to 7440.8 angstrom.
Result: 2.46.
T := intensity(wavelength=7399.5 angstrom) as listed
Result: 2.273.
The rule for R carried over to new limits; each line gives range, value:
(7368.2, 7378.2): 2.44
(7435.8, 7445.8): 2.35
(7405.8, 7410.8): 2.49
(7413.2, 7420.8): 2.66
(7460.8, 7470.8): 2.63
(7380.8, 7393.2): 2.69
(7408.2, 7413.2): 2.58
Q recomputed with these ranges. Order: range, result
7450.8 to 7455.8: 2.581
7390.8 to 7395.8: 2.647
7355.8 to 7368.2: 2.59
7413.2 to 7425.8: 2.666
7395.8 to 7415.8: 2.659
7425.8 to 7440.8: 2.57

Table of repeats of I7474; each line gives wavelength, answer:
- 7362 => 2.587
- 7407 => 2.436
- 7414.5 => 2.659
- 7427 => 2.57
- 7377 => 2.486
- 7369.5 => 2.451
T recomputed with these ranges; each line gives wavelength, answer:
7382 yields 2.647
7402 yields 2.255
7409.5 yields 2.549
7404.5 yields 2.321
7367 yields 2.515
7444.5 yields 2.288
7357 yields 2.585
